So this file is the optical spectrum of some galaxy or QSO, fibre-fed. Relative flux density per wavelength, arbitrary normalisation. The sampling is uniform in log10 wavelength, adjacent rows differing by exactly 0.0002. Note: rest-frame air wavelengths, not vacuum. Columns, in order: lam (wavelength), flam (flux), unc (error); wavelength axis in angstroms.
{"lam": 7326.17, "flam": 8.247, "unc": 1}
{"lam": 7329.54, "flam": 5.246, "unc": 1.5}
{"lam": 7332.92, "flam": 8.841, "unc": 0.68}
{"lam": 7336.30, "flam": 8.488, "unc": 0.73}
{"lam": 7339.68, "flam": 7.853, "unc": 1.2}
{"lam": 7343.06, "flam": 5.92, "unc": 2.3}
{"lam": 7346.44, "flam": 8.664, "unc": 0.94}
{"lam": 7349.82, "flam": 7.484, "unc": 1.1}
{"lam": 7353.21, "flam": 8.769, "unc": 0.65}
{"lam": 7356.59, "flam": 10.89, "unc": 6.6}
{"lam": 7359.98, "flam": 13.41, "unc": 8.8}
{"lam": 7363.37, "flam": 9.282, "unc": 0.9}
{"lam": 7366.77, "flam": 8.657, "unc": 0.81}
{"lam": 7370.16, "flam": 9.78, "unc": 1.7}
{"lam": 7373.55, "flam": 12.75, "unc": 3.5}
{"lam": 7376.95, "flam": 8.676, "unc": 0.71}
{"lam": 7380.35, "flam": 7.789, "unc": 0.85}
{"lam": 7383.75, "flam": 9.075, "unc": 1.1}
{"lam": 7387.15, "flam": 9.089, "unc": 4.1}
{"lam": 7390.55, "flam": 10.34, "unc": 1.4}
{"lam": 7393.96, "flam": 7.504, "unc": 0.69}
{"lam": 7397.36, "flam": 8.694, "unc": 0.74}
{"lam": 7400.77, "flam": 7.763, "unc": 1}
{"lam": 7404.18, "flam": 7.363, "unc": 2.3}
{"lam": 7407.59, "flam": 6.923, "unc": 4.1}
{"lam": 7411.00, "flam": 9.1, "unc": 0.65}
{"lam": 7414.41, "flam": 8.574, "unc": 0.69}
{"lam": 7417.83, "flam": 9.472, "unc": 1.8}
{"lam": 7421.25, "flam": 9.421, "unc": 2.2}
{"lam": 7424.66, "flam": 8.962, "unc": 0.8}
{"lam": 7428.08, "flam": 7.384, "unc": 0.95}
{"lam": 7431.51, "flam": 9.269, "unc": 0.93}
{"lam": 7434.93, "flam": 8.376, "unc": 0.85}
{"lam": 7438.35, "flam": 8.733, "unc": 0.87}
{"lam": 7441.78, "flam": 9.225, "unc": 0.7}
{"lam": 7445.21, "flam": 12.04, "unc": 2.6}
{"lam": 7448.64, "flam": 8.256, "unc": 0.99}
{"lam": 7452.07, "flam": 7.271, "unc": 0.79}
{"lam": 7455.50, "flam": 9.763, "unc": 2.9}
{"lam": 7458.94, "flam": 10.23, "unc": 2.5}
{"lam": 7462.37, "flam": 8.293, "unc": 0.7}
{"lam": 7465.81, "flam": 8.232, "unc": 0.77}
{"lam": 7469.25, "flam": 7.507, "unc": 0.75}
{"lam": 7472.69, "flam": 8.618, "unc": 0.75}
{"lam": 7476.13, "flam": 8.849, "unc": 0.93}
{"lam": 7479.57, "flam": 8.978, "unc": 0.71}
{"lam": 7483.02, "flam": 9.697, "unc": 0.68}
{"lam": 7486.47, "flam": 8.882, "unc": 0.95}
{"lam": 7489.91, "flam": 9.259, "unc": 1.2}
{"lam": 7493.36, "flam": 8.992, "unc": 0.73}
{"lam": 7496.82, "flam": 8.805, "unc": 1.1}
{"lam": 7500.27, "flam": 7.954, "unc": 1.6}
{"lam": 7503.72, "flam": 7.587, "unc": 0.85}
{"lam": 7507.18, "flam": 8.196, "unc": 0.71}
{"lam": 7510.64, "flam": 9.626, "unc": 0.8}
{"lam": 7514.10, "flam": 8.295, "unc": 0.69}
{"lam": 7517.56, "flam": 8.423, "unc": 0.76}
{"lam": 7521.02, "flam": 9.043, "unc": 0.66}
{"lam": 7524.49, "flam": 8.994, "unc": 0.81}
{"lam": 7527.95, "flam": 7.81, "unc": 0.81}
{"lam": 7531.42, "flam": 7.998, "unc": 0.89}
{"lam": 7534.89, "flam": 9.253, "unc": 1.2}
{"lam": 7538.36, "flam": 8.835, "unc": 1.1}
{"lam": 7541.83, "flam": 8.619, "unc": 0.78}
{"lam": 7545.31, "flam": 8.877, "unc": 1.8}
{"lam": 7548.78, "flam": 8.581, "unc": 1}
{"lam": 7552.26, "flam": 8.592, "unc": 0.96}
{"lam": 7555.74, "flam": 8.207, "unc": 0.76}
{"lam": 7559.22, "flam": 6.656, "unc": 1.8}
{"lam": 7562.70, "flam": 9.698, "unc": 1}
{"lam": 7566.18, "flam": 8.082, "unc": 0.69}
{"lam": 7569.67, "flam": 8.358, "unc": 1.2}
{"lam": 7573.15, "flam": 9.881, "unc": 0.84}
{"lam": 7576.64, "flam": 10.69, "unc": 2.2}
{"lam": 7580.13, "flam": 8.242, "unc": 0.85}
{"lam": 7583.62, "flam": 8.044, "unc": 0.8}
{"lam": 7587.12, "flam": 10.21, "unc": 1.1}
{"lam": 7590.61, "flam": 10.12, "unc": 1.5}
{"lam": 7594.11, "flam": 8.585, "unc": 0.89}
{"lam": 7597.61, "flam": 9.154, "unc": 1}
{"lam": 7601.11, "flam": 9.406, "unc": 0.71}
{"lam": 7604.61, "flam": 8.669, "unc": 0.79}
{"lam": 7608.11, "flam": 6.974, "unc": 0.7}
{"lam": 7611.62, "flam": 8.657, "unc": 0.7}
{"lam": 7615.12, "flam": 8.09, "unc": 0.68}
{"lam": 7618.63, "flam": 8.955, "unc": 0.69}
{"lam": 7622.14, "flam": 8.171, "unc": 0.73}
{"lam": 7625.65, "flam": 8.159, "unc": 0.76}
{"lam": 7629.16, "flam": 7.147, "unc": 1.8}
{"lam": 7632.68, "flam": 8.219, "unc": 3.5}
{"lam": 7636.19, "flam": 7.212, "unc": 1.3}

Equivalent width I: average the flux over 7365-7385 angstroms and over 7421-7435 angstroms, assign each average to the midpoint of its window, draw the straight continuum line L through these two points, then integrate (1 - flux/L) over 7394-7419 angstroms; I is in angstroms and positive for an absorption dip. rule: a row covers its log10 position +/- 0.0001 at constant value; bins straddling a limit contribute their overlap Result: 2.16 angstroms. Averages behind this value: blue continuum 9.46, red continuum 8.64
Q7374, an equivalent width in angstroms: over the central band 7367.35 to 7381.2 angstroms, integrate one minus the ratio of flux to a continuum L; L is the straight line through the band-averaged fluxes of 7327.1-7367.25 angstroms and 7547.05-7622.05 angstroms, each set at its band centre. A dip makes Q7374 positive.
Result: -1.8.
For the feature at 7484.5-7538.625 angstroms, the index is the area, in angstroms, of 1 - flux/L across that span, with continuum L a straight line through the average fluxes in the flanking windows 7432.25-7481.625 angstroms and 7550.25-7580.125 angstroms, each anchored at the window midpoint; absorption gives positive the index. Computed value 1.2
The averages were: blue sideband 8.9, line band 8.62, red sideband 8.74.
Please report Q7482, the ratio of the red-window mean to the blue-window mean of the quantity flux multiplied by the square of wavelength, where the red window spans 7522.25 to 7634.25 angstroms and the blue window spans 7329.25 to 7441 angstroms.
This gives 1.0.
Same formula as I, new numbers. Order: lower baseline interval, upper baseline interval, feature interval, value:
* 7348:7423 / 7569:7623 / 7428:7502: 1.4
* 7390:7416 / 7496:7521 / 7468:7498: -1.7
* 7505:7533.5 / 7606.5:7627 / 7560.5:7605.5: -4.6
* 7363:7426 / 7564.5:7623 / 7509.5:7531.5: 0.6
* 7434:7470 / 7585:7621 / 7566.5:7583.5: -0.4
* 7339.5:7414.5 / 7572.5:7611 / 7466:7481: 0.9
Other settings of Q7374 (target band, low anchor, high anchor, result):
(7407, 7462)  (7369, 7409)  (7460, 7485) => -1.55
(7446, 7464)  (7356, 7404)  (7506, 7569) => 0.17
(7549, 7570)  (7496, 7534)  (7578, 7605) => 1.28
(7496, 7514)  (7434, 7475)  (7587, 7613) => 0.99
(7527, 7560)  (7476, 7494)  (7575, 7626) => 2.11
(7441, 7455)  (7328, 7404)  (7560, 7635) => -0.72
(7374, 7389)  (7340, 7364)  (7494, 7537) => 0.00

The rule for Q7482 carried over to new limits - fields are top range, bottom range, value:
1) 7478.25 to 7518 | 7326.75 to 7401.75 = 1.02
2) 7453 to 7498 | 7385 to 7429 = 1.06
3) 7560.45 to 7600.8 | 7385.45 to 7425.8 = 1.12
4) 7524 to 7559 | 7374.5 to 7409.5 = 1.05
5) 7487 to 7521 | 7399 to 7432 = 1.05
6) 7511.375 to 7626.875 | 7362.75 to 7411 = 1.03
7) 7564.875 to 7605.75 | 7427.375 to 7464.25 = 1.05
